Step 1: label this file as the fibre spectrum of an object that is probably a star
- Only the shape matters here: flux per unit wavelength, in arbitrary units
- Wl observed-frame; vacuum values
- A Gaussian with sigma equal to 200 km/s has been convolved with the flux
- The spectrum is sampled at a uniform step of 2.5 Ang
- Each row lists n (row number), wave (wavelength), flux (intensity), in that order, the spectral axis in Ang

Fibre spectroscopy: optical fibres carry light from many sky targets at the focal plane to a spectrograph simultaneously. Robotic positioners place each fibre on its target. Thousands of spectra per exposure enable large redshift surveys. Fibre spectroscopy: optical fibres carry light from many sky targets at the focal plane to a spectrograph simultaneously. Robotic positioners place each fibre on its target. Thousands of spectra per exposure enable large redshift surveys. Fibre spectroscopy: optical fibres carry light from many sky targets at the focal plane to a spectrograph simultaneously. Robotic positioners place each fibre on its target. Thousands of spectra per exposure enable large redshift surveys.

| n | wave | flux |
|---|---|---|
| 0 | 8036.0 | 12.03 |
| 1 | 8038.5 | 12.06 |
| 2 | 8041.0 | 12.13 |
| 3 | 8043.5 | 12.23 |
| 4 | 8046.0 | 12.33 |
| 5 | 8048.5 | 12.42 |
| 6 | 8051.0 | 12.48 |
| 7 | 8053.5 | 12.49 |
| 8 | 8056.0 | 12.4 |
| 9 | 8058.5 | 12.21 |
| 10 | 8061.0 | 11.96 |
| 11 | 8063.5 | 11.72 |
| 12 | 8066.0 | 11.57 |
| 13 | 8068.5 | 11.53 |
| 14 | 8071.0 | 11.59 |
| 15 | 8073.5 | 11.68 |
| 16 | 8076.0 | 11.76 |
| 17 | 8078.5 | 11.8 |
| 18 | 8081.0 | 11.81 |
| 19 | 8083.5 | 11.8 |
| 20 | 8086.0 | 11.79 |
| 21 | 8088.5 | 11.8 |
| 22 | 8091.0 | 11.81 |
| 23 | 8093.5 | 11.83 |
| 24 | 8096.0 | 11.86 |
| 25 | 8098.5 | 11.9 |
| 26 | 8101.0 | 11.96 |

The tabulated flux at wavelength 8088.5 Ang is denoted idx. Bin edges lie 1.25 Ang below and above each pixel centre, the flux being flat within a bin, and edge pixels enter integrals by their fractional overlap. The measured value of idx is 11.8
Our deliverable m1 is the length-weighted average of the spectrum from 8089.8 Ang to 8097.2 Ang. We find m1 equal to 11.8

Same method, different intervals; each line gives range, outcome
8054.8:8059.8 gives 12.3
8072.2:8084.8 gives 11.8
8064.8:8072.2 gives 11.6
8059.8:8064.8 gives 11.8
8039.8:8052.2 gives 12.3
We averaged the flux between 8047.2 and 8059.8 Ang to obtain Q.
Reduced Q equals 12.4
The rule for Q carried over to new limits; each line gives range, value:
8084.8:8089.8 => 11.8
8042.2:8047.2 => 12.3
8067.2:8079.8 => 11.7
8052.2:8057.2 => 12.4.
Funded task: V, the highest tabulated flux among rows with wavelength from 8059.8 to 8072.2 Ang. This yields 11.96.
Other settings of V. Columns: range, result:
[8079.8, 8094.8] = 11.83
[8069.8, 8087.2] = 11.81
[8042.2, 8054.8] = 12.49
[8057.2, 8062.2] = 12.21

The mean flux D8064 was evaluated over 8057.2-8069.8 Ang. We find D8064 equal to 11.8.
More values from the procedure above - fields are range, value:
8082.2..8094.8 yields 11.8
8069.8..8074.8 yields 11.6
